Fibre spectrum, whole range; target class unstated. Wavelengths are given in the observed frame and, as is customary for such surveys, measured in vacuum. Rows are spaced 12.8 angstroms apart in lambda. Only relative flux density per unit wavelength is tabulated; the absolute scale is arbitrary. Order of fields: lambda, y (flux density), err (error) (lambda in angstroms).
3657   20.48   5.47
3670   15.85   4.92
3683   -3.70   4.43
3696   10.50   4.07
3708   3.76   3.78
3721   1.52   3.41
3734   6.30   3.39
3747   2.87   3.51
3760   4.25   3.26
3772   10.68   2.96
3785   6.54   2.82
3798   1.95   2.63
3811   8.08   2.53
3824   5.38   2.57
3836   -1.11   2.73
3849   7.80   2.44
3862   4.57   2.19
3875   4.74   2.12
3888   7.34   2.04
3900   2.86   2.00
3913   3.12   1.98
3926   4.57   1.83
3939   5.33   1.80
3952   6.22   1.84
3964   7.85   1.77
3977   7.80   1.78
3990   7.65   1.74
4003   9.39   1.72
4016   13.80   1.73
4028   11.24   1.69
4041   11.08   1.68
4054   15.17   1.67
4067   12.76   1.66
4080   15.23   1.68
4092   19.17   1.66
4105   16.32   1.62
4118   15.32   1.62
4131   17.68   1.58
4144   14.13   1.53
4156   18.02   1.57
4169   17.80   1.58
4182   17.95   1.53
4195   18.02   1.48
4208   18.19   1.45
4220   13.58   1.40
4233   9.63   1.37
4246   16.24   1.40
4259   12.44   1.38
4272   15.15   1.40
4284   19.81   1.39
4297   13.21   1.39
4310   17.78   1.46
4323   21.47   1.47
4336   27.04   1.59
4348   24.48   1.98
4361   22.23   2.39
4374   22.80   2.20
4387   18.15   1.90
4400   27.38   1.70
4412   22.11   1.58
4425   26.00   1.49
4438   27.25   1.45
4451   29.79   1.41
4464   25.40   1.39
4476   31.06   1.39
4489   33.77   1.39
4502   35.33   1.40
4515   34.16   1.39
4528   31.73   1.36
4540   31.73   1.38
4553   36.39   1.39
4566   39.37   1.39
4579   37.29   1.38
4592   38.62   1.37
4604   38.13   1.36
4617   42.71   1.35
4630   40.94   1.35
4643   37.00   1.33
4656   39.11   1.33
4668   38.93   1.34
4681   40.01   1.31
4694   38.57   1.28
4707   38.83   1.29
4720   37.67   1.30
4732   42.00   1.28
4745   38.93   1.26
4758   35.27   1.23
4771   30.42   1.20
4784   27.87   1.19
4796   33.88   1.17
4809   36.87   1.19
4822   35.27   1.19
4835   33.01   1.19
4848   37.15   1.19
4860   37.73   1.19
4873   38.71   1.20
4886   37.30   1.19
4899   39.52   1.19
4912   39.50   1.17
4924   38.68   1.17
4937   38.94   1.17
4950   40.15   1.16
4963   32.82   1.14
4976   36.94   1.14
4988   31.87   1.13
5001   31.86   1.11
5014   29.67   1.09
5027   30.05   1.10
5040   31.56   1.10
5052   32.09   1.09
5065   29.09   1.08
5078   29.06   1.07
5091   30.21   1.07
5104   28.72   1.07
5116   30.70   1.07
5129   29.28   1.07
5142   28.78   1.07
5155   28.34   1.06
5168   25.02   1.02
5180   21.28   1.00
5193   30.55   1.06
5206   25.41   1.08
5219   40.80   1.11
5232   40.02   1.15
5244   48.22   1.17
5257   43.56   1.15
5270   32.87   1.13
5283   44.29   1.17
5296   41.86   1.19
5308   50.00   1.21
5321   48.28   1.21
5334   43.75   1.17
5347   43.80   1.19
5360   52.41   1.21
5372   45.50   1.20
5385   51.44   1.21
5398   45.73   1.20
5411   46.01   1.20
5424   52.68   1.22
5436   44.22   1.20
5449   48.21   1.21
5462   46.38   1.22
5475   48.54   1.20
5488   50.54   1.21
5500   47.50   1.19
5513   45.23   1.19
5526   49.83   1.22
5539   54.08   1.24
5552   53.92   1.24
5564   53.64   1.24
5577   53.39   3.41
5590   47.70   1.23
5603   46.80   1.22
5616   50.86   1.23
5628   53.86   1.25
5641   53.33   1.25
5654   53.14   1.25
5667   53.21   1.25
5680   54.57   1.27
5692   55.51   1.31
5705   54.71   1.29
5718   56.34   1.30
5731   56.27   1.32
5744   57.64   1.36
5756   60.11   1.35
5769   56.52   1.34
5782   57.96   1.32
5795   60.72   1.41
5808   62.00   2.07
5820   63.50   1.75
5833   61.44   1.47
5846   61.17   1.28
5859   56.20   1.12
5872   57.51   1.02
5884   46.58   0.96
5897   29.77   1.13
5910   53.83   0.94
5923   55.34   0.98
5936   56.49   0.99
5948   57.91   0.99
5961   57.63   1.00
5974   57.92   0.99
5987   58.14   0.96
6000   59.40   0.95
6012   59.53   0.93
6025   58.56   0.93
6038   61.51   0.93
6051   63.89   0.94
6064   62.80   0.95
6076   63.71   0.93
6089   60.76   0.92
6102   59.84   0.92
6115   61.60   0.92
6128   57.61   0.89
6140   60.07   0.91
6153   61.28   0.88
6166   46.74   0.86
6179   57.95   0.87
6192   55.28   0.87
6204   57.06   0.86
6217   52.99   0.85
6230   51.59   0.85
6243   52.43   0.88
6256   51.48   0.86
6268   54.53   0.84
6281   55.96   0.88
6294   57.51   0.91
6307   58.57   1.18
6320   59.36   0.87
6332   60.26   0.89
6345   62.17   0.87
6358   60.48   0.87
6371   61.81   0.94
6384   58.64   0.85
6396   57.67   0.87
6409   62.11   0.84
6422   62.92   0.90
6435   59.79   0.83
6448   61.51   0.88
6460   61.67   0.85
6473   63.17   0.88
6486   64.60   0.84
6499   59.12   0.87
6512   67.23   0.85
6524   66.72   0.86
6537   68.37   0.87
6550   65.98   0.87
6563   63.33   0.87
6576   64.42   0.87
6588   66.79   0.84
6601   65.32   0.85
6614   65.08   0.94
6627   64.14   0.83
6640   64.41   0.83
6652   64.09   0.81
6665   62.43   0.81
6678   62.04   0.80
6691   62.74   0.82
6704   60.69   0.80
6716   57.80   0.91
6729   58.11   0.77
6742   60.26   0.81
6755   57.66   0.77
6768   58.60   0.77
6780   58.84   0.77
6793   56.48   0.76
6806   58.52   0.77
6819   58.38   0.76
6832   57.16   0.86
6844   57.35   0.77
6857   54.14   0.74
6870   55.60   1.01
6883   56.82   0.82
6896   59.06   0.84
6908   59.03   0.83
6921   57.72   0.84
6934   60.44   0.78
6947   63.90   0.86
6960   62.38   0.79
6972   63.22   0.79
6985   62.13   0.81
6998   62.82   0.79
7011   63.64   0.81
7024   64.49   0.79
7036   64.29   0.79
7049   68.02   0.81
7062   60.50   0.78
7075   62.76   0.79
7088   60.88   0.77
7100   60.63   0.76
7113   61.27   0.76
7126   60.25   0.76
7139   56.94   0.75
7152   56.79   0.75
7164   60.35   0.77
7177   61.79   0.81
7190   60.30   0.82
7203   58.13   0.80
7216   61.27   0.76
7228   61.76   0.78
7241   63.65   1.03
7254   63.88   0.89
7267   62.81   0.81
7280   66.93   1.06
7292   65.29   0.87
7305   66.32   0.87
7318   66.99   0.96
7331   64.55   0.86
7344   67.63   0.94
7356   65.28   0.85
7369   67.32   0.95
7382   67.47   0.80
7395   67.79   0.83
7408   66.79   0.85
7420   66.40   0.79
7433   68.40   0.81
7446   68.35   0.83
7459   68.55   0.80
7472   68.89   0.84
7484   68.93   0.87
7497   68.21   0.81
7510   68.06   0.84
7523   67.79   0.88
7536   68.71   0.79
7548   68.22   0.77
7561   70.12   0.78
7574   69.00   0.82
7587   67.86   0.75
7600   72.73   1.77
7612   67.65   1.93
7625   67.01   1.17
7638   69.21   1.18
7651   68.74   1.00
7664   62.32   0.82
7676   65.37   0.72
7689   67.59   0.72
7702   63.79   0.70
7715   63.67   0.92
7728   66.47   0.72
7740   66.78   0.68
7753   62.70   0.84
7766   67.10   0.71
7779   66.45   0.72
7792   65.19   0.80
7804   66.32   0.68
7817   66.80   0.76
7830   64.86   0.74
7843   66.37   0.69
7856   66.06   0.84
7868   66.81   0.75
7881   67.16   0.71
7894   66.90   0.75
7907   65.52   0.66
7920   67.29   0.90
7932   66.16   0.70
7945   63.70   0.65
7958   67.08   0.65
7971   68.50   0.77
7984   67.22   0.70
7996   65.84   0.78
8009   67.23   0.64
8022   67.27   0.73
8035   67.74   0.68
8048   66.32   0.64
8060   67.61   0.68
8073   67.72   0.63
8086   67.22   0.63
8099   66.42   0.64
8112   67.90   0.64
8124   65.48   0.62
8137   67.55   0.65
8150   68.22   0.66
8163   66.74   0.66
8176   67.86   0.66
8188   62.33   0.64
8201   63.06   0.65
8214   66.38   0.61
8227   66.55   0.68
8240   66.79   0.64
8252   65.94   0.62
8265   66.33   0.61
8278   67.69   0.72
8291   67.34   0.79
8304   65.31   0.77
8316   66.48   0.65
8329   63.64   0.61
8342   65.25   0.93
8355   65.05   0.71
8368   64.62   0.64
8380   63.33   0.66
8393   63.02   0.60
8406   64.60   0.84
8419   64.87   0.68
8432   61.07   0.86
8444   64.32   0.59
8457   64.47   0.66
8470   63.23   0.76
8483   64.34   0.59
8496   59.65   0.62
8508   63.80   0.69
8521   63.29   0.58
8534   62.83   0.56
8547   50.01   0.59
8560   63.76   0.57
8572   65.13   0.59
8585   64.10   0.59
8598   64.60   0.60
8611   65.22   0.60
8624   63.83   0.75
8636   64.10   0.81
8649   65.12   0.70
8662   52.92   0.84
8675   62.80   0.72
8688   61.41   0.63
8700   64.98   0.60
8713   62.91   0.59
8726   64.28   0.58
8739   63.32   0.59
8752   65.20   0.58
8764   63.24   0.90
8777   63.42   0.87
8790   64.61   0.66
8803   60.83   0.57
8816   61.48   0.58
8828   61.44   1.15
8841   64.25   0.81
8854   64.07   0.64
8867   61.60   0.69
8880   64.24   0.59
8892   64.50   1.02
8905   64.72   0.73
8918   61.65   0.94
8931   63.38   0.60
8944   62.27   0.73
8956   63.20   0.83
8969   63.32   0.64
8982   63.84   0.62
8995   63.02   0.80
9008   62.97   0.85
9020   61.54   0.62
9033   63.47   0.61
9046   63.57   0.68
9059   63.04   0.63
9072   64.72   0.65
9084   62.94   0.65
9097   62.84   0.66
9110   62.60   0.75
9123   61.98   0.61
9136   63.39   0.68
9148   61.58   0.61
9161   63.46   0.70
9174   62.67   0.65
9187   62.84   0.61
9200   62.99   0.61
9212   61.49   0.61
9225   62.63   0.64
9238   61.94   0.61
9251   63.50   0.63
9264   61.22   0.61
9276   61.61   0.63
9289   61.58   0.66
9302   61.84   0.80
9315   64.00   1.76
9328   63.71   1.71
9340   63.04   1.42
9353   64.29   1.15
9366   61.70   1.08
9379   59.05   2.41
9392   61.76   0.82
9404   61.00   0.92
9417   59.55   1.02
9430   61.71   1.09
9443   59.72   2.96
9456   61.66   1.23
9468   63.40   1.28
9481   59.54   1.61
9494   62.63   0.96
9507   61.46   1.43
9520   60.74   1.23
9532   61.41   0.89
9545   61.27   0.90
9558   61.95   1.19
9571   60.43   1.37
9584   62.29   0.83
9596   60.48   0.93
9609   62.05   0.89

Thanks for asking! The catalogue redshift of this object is 0.000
